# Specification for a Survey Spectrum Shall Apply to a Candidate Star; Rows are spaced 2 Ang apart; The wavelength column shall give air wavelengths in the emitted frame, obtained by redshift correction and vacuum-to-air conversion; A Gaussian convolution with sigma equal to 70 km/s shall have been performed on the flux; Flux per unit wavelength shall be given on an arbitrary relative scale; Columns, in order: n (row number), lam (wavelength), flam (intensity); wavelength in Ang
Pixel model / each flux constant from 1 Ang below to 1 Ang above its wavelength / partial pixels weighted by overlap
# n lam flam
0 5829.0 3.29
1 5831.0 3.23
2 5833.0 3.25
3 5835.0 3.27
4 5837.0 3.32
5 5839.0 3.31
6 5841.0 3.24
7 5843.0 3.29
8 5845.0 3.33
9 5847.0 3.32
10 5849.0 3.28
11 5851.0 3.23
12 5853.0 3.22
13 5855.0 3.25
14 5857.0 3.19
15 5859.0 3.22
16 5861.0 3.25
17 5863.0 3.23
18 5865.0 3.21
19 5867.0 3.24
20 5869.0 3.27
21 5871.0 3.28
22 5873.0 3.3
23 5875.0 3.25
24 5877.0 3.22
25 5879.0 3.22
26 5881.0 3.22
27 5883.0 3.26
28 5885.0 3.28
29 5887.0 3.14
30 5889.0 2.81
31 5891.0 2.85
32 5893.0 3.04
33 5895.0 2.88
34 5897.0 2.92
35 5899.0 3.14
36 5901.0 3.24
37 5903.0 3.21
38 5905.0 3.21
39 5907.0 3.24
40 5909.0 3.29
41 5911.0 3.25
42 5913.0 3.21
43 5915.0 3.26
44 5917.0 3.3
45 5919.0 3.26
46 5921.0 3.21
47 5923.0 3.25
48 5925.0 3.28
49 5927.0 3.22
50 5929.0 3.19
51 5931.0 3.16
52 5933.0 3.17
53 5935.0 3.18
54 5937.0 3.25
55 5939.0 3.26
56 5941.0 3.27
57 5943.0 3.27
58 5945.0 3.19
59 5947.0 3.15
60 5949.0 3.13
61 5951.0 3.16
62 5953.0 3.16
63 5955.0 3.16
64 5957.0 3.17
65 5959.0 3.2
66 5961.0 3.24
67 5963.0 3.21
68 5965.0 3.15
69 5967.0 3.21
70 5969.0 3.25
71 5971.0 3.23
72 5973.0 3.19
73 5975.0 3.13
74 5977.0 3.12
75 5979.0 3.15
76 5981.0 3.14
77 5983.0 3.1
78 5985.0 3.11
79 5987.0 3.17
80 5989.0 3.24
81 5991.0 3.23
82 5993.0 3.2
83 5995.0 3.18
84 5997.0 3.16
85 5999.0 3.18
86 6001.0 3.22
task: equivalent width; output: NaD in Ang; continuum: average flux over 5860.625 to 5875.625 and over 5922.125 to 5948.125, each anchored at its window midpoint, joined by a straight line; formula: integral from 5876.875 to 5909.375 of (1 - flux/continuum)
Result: 1.2 Ang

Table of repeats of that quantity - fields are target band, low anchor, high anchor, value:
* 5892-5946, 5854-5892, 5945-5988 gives -0.3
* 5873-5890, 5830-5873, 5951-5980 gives 0.3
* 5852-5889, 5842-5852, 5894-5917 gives 0.2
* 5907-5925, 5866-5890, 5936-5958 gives -0.3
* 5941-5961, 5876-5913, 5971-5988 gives -0.3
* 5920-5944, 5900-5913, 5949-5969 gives -0.1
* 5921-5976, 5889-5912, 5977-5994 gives -1.1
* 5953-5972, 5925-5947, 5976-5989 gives -0.2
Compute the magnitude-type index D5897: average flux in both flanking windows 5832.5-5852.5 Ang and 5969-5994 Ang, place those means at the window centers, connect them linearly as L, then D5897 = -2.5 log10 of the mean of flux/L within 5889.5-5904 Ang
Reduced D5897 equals 0.07 mag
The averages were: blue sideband 3.28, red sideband 3.17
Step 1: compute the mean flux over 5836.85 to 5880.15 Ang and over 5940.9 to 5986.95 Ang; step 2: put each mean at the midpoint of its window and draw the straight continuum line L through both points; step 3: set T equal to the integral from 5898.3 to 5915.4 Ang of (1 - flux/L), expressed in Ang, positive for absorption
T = 0.0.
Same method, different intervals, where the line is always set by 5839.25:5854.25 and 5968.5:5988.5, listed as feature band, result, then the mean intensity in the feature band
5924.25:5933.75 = 0.00 Ang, 3.2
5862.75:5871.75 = 0.03 Ang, 3.25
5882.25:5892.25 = 0.54 Ang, 3.06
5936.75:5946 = -0.16 Ang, 3.25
